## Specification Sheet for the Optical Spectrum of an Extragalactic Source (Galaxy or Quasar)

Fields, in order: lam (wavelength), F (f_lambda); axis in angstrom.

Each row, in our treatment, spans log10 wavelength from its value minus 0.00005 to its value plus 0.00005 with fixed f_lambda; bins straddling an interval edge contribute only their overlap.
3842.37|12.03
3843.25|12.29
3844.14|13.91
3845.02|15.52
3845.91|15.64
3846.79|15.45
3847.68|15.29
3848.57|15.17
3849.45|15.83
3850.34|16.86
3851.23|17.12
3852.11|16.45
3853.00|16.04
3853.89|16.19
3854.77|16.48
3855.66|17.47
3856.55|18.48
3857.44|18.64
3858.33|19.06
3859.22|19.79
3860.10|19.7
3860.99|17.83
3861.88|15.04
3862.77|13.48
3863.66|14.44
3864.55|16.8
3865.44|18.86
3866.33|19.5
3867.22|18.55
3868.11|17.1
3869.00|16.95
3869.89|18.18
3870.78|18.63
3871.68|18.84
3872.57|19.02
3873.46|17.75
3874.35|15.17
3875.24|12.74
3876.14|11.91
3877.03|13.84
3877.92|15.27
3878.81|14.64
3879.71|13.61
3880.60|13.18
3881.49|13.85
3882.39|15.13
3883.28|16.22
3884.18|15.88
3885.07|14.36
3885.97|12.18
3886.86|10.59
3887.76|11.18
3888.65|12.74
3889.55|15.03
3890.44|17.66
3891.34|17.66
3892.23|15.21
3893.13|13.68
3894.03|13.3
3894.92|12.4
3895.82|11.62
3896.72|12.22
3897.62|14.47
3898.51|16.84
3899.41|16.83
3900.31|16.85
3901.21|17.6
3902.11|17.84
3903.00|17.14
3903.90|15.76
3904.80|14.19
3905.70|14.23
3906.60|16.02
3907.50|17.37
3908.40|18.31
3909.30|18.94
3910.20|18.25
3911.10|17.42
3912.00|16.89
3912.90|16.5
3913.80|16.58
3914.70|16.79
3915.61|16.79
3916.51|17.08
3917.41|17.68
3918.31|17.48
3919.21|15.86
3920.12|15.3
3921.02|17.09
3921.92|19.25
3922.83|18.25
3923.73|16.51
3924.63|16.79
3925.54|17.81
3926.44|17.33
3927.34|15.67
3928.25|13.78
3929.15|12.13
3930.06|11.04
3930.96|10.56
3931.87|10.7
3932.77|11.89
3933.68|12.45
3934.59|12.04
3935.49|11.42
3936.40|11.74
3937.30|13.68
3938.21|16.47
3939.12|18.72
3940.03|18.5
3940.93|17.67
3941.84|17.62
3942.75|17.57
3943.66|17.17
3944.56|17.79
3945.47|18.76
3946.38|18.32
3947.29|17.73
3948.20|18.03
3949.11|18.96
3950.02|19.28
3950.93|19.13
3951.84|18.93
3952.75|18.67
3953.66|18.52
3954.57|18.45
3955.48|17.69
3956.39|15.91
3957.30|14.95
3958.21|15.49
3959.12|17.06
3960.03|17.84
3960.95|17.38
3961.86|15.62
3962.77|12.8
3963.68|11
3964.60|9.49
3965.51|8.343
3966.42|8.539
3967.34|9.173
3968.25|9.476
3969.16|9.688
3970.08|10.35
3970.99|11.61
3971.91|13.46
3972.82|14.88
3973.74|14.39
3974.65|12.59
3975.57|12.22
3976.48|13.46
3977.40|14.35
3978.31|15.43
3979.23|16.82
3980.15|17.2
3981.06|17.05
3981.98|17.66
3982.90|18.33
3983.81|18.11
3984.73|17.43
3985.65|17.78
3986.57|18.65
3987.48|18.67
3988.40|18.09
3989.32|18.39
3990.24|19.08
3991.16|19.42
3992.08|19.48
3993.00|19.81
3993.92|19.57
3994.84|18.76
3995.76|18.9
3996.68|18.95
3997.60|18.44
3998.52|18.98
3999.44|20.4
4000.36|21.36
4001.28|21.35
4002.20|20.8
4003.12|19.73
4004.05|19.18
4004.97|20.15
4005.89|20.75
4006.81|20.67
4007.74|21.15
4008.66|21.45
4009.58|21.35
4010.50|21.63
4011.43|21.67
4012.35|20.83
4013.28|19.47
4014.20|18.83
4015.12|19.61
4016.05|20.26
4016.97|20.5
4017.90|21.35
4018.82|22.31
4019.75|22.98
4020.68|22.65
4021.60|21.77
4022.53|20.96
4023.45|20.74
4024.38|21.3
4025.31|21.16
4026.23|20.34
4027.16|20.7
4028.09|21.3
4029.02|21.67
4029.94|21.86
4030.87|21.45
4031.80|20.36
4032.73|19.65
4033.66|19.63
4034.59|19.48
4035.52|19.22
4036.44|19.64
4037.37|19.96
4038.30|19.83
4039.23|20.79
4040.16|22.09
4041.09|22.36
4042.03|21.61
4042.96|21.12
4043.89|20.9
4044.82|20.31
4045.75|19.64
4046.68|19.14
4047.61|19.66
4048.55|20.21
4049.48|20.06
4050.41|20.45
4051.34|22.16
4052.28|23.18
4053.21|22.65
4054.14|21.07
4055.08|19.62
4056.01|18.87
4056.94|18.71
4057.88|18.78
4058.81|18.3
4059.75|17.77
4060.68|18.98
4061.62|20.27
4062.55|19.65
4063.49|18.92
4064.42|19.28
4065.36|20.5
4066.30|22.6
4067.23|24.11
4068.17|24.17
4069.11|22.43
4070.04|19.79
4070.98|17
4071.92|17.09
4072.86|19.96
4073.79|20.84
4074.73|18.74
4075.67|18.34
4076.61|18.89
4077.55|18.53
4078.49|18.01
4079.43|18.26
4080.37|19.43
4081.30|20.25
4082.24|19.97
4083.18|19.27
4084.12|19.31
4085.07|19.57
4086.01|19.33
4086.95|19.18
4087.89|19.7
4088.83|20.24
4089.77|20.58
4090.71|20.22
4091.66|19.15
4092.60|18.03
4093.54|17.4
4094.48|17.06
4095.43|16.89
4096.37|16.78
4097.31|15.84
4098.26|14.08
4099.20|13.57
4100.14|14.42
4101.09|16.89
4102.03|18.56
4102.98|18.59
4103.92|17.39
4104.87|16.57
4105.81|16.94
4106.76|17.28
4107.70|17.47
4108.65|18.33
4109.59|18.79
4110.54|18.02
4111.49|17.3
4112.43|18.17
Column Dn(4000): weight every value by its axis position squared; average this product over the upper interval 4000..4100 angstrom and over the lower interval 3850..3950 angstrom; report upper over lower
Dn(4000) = 1.3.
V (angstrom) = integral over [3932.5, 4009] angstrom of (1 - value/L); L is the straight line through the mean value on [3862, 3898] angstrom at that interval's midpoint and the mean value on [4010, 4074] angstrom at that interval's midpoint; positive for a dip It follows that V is 6.56 angstrom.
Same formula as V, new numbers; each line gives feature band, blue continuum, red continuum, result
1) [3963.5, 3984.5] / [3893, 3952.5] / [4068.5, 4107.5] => 4.38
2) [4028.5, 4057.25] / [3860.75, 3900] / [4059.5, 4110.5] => -4.11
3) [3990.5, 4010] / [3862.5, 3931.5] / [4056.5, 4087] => -2.18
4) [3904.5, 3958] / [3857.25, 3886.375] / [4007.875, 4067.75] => 4.25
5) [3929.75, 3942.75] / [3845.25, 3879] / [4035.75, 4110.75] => 2.62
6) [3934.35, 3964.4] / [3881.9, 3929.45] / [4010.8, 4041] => 1.60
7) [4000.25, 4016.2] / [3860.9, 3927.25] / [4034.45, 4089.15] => -1.58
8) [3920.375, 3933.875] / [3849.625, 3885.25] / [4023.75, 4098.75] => 2.08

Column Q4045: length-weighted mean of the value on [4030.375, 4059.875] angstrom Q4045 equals 20.3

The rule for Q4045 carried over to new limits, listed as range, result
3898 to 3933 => 16.2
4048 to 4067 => 20.1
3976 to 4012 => 19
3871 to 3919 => 15.5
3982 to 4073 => 20.2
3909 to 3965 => 16.2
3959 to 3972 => 11.9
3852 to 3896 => 15.8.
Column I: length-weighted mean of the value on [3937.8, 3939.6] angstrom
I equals 17.6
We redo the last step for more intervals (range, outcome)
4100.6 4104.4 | 17.8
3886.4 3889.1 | 11.5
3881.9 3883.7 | 15.6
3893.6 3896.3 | 12.4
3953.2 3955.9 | 18.2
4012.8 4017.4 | 19.7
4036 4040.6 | 20.5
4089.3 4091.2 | 20.3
